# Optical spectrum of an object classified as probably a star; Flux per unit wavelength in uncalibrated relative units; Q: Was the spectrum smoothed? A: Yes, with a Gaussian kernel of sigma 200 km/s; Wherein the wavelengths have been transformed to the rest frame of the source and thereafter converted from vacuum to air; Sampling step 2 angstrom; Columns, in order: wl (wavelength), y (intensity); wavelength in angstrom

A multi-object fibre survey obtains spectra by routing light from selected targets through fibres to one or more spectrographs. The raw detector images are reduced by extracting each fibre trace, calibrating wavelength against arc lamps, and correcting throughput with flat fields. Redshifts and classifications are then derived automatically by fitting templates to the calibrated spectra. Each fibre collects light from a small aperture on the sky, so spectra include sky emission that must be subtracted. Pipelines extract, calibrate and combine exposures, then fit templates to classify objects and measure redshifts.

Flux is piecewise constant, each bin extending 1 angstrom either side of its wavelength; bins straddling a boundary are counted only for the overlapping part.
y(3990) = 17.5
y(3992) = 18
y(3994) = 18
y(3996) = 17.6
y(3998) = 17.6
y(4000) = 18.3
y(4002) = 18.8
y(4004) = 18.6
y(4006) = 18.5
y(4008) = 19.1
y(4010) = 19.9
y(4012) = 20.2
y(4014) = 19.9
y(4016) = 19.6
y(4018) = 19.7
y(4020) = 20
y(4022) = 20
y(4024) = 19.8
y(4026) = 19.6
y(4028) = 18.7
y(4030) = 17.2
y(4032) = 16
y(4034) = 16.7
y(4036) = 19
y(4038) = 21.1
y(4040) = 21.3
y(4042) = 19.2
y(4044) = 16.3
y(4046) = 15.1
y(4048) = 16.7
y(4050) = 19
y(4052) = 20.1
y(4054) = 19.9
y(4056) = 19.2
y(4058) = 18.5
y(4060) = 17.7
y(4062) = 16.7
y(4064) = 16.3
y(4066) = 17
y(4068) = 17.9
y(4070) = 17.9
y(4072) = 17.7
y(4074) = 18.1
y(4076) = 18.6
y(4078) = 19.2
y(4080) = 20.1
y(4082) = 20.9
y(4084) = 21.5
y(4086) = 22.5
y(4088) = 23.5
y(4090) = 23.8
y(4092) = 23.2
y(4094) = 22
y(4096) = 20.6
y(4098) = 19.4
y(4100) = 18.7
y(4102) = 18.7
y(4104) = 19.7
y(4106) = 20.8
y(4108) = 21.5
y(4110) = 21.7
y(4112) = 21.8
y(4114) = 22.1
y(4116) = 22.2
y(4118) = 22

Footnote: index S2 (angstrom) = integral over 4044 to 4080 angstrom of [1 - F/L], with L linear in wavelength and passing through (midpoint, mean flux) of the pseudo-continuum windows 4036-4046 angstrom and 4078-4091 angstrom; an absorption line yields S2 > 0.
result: 4.2 angstrom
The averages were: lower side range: 19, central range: 18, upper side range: 21.8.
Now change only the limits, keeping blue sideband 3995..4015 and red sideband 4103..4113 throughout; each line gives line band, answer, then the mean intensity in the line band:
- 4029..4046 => 1.22 angstrom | 18.2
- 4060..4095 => 1.20 angstrom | 19.8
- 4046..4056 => 0.65 angstrom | 18.6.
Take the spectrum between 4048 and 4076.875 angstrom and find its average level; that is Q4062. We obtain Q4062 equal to 18.1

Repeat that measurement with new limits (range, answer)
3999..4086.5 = 18.8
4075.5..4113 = 21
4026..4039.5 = 18.3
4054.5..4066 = 17.7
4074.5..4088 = 20.6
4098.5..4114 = 20.5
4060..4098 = 19.8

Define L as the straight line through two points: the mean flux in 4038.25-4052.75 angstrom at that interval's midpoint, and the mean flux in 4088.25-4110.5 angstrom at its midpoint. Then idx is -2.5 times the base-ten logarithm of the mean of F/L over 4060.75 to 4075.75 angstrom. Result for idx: 0.12 mag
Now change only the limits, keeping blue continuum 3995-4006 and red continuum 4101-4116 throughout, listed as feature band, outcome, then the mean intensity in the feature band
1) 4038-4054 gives 0.05 mag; 18.5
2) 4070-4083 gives 0.06 mag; 19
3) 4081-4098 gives -0.08 mag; 22.1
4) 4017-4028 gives -0.05 mag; 19.7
